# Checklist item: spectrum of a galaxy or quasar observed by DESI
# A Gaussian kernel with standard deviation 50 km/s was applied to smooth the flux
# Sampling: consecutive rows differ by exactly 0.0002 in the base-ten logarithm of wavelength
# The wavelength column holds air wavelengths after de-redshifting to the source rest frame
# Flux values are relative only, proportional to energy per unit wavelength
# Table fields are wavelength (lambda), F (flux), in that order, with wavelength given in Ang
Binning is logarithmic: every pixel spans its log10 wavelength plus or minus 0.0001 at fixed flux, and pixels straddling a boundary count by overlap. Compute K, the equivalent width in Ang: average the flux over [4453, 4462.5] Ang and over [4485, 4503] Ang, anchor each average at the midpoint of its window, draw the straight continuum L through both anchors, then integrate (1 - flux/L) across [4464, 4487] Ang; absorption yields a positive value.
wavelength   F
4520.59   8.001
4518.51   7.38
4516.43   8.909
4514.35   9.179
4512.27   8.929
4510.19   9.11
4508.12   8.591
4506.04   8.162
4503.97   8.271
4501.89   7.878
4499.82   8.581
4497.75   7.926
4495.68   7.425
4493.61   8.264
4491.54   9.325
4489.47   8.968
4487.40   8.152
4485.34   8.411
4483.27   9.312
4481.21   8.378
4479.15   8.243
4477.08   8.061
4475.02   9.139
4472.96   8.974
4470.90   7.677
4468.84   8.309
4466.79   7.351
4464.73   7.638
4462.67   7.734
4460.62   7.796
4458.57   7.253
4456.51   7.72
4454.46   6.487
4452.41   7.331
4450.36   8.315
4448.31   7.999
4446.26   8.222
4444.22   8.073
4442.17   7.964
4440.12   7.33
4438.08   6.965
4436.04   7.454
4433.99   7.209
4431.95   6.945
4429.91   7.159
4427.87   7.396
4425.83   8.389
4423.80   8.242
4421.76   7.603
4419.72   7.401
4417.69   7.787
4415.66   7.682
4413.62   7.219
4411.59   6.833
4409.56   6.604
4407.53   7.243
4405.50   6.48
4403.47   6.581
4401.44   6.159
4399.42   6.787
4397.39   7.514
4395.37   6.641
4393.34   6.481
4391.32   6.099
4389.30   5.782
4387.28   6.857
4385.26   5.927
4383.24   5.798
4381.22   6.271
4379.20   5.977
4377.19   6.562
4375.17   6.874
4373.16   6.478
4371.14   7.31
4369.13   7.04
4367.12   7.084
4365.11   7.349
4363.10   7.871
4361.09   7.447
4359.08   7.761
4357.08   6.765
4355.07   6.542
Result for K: -1.4 Ang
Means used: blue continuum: 7.36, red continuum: 8.32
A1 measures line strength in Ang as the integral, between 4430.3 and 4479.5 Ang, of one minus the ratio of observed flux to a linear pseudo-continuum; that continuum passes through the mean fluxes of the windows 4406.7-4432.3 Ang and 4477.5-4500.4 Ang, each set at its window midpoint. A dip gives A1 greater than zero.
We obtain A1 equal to 1.3 Ang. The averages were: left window 7.44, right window 8.44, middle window 7.74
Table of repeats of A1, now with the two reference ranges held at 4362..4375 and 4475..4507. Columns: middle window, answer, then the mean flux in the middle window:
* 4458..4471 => 0.7 Ang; 7.7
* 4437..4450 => 0.2 Ang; 7.79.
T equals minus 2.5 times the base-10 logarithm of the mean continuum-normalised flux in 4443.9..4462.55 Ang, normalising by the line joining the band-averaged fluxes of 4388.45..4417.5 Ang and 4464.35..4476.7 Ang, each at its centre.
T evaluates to 0.02 mag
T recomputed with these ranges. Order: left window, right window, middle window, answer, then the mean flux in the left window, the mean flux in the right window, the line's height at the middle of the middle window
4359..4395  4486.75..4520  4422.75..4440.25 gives 0.00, 6.69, 8.44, 7.44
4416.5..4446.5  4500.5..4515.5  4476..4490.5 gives -0.03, 7.6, 8.59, 8.27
